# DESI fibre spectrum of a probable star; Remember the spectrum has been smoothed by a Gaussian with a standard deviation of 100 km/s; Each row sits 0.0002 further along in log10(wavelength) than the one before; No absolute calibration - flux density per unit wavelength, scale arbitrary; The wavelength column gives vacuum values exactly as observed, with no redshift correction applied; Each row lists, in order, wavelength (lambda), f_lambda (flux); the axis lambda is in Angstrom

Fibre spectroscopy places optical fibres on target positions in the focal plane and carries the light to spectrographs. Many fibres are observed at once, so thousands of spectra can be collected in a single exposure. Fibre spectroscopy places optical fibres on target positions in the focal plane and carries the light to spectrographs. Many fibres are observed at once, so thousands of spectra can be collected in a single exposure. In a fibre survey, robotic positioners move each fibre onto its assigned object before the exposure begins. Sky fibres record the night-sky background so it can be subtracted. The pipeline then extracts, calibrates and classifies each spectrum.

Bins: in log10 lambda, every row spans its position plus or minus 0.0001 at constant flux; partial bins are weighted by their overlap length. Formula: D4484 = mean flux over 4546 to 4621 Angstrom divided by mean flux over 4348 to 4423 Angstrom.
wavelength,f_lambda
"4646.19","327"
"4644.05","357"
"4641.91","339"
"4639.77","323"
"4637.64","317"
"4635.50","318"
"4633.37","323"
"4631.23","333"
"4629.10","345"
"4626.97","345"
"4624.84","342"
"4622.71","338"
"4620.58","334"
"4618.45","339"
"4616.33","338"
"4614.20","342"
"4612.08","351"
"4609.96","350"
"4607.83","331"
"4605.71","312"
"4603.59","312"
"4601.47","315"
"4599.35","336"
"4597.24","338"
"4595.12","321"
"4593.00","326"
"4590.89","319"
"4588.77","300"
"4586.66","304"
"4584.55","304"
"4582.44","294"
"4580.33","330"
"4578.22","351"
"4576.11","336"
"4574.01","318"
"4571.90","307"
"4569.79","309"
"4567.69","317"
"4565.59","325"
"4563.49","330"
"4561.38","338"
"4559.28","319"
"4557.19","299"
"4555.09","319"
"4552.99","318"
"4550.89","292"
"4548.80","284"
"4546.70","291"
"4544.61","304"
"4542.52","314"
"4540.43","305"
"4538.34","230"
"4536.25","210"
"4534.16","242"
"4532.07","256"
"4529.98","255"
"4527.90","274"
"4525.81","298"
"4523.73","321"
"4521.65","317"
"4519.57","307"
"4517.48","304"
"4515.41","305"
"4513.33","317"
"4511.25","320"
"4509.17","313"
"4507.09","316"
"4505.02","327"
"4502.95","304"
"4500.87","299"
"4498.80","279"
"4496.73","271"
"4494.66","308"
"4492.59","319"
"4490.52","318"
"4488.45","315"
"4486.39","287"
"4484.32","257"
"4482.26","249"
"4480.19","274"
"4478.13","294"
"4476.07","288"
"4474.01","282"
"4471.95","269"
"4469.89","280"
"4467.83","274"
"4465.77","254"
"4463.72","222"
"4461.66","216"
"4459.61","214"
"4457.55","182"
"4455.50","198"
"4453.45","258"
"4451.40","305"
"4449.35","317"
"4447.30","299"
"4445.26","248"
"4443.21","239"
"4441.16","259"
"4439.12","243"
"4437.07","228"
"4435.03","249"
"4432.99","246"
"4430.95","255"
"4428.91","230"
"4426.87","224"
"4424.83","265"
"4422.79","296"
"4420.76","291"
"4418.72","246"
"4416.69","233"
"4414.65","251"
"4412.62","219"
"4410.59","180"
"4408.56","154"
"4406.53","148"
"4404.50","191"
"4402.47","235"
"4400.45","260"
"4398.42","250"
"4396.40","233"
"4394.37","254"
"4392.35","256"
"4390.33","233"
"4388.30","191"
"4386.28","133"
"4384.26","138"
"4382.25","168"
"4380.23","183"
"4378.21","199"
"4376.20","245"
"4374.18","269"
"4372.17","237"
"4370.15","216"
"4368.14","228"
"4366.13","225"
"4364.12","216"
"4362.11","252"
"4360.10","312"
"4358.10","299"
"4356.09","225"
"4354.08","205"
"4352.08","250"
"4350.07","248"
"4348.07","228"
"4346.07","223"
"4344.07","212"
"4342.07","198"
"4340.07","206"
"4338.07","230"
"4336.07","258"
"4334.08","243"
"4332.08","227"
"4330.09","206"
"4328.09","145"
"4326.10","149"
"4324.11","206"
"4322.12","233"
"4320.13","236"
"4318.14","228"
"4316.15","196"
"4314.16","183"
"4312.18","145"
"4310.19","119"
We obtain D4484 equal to 1.42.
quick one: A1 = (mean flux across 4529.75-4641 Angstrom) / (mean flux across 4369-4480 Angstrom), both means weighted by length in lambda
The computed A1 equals 1.3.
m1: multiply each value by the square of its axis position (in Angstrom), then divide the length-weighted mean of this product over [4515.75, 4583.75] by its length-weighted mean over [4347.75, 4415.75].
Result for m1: 1.5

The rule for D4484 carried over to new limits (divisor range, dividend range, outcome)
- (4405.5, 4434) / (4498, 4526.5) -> 1.34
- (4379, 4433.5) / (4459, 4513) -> 1.29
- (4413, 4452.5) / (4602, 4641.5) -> 1.29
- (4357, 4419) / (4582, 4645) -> 1.49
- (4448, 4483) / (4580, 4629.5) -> 1.27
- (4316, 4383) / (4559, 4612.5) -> 1.44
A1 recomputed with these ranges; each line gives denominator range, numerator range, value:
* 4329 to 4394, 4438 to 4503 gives 1.20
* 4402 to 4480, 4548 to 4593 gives 1.29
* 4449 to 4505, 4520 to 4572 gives 1.08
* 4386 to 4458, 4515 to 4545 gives 1.19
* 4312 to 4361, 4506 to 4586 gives 1.37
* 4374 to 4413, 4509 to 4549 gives 1.40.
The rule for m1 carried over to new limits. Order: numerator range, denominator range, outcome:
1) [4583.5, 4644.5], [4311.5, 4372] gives 1.68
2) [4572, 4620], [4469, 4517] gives 1.15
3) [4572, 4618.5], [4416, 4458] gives 1.37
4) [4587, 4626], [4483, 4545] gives 1.17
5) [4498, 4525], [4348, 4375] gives 1.36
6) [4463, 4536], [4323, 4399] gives 1.39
